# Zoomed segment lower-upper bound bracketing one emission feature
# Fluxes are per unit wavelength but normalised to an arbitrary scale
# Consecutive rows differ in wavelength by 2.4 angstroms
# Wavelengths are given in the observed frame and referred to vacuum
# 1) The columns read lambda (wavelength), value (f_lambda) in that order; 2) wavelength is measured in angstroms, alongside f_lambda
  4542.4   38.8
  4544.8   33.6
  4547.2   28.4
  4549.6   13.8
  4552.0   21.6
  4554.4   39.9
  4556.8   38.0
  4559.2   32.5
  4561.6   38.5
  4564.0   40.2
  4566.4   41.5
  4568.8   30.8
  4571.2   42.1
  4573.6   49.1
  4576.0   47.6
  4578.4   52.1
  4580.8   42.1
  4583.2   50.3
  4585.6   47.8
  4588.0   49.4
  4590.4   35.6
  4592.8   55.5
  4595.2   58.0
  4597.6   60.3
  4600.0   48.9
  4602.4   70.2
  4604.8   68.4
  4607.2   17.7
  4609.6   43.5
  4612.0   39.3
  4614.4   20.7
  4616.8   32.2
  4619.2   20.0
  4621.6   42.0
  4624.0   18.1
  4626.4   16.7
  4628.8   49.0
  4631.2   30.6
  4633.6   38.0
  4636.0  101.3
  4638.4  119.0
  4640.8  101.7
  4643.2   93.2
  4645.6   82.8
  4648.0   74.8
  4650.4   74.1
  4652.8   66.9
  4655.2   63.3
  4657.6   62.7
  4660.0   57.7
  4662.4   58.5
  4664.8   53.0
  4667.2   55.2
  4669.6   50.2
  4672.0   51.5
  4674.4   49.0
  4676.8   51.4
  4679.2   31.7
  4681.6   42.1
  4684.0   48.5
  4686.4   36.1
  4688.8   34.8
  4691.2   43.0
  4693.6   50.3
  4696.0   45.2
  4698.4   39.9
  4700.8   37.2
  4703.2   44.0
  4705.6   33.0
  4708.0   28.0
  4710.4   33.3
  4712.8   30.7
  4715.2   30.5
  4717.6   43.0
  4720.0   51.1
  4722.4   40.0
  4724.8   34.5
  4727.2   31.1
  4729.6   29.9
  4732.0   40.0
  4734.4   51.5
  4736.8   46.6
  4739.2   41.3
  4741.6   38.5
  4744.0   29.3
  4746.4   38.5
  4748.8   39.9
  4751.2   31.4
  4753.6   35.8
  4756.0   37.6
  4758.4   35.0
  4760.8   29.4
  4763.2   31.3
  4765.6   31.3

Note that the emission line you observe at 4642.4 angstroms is Ly-alpha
